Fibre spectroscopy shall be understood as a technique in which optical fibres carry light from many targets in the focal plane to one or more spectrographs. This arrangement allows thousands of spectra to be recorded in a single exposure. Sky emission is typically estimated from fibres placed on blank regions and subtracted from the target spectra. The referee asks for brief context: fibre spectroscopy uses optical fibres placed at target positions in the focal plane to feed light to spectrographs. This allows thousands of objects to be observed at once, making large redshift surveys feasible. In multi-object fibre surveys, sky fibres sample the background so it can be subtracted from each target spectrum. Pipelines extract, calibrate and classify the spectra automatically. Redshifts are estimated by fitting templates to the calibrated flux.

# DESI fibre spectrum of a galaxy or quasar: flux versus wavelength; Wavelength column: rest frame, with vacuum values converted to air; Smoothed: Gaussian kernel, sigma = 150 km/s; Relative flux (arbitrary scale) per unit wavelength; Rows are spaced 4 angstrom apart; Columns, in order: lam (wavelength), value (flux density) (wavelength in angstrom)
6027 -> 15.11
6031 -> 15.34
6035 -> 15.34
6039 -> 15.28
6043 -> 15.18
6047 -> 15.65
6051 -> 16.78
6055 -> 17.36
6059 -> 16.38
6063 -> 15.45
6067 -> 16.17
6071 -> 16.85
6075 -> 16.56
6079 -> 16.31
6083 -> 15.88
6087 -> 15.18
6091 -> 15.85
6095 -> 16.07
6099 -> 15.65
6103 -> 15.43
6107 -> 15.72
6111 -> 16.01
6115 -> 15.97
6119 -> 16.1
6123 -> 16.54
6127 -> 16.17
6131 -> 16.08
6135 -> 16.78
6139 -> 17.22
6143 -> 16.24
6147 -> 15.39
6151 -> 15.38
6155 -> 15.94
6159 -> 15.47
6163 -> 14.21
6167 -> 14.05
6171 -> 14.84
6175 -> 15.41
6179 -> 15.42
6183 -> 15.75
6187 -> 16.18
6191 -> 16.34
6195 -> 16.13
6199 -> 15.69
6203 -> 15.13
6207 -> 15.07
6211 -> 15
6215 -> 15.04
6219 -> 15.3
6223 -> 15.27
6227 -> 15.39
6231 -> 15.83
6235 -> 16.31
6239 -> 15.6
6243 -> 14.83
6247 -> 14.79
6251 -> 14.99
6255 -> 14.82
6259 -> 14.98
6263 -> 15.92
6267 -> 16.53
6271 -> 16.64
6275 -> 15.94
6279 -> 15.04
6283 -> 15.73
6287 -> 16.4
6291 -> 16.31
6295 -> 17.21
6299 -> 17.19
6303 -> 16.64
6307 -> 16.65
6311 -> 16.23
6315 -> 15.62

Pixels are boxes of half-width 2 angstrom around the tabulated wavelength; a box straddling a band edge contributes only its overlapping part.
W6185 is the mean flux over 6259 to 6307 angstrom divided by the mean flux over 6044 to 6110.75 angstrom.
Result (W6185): 1.01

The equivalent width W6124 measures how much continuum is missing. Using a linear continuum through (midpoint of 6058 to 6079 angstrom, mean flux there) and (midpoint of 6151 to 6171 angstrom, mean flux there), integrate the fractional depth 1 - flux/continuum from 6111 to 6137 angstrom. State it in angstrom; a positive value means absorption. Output -1.3 angstrom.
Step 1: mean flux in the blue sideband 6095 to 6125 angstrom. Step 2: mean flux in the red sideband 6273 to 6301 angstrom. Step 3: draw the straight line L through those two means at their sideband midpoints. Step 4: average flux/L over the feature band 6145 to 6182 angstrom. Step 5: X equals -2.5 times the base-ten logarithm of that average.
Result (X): 0.06 mag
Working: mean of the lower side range 15.9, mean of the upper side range 16.3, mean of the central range 15.1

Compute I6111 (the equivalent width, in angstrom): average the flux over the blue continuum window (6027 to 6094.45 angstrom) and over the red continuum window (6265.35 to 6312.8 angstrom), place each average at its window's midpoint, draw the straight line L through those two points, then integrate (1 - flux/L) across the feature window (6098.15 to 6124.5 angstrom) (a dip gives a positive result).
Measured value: 0.2 angstrom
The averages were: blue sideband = 15.9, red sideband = 16.4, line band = 15.9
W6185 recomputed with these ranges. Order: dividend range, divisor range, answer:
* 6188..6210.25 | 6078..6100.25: 0.99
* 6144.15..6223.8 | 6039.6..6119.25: 0.96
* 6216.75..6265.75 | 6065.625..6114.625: 0.96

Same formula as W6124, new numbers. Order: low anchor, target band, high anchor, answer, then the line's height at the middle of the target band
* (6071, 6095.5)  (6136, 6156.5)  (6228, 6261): -0.4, 15.7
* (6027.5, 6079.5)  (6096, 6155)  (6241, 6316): -0.2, 16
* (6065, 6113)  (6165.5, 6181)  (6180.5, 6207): 0.9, 15.8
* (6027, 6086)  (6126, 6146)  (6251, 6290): -0.7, 15.9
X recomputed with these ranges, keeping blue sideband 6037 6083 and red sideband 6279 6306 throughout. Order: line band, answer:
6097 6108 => 0.043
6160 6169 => 0.144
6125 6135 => 0.000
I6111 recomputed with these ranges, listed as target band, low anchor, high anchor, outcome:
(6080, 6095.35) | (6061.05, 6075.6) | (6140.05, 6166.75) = 0.3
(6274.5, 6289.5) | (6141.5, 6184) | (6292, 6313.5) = 0.7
